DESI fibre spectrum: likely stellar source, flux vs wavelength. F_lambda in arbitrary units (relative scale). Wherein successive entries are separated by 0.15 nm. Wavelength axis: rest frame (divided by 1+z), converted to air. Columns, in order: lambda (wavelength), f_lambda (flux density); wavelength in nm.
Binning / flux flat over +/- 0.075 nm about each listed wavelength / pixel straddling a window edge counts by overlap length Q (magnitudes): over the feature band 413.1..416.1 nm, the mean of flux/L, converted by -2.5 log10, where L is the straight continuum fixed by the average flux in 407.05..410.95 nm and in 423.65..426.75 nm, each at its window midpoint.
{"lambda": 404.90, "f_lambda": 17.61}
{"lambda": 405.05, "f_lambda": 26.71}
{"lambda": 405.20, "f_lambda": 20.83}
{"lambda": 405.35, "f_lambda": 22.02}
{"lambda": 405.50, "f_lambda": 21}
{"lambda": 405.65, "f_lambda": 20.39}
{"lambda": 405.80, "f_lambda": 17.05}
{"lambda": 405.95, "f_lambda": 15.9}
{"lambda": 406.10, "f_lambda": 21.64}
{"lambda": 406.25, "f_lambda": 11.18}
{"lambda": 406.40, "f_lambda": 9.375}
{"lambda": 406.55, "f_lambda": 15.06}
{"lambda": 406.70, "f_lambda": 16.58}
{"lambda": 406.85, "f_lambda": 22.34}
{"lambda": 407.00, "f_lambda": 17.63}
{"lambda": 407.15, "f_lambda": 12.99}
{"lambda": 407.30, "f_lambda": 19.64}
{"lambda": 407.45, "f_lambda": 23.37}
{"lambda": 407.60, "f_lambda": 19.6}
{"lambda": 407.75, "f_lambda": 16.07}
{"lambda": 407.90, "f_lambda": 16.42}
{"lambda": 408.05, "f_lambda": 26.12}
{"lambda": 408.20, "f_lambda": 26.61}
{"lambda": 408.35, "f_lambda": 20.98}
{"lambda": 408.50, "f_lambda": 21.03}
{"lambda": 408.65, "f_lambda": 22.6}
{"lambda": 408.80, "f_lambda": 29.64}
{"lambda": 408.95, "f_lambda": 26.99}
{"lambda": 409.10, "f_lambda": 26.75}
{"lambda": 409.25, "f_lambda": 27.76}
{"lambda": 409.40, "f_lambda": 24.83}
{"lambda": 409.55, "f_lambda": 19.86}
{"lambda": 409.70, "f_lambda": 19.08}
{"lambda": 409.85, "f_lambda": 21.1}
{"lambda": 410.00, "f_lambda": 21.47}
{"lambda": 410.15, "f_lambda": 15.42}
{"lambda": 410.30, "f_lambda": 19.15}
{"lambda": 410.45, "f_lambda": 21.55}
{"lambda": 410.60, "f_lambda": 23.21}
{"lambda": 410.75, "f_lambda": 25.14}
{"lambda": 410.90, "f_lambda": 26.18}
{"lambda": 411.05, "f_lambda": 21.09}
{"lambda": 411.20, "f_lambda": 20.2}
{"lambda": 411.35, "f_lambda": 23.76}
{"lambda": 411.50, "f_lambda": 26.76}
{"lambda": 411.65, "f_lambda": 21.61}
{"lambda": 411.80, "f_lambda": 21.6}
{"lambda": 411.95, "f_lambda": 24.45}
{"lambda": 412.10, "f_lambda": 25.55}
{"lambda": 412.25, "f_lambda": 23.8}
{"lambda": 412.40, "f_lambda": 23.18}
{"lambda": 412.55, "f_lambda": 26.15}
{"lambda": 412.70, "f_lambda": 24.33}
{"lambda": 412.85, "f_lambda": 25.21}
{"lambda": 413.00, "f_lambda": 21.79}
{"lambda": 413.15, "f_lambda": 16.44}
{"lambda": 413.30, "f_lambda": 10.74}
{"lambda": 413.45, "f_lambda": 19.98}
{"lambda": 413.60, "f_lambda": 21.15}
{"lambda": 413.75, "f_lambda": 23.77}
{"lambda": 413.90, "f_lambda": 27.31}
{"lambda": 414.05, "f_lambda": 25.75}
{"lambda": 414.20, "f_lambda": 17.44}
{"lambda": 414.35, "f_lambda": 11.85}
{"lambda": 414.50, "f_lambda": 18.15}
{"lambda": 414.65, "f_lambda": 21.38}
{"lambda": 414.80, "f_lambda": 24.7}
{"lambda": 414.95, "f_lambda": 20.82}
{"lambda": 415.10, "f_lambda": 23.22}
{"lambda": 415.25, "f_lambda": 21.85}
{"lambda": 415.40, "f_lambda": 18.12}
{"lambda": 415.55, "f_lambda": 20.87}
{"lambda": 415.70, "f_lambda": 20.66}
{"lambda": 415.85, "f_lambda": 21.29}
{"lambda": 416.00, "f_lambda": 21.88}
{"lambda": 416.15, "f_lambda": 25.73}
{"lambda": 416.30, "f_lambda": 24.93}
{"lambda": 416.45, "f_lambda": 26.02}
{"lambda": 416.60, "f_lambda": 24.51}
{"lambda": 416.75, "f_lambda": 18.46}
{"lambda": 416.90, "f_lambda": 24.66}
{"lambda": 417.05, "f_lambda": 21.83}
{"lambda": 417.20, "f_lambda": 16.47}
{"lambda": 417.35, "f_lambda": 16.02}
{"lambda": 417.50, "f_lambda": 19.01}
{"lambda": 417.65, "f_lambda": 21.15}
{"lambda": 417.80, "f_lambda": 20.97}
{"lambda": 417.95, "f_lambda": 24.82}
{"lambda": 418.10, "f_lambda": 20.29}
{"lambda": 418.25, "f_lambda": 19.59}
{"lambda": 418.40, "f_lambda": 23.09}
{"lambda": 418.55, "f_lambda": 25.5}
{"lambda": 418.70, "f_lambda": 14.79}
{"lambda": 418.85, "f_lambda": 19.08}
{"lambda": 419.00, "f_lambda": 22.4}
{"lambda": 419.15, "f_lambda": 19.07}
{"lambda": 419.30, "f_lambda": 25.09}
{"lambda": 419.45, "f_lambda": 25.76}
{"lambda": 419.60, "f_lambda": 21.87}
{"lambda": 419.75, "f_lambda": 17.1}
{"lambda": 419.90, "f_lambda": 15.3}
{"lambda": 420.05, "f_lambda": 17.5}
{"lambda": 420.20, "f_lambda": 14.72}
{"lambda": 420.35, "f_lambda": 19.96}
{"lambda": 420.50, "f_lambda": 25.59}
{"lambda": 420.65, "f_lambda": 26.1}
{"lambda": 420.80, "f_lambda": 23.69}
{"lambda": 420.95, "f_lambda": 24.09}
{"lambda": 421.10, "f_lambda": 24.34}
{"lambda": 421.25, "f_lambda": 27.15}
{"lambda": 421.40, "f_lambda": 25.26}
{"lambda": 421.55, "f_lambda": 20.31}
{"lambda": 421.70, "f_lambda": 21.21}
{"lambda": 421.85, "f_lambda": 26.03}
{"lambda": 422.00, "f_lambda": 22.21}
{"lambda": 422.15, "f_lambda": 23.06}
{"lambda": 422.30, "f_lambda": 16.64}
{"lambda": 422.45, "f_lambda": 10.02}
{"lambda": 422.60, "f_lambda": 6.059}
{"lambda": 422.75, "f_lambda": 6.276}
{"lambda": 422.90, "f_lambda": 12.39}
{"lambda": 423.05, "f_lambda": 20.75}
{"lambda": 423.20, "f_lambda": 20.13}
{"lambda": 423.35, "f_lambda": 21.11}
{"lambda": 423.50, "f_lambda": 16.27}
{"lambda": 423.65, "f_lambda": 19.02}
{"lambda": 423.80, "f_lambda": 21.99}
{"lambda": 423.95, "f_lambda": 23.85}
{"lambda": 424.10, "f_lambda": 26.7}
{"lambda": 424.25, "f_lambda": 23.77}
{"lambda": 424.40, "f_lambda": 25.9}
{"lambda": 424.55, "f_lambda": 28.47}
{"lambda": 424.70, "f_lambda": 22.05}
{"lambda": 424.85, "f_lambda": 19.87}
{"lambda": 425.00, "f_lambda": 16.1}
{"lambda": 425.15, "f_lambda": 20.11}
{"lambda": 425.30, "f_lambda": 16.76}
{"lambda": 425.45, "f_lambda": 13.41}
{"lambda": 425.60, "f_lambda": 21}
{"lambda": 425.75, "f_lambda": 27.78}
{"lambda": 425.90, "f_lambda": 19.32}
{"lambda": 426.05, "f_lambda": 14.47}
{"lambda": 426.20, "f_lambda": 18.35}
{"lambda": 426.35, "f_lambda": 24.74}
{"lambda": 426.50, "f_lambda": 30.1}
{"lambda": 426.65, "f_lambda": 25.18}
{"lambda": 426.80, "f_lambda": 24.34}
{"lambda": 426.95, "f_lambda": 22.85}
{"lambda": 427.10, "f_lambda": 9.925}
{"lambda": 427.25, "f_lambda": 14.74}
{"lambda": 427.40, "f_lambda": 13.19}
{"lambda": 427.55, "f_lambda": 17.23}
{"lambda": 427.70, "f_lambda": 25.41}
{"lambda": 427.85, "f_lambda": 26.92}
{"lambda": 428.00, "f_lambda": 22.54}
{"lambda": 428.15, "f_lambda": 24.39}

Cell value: 0.08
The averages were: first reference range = 22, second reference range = 21.9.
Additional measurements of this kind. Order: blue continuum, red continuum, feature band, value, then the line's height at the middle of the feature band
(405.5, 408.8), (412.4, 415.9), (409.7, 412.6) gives -0.12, 20.2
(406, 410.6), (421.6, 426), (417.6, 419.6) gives -0.09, 19.9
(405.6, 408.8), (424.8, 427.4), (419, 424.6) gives -0.06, 19.6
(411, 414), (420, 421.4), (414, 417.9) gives 0.08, 22.6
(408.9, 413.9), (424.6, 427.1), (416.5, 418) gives 0.05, 21.8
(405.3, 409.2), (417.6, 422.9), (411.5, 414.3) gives -0.11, 20.1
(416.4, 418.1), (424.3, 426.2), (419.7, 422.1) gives -0.06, 20.8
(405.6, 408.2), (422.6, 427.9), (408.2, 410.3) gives -0.25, 18.2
